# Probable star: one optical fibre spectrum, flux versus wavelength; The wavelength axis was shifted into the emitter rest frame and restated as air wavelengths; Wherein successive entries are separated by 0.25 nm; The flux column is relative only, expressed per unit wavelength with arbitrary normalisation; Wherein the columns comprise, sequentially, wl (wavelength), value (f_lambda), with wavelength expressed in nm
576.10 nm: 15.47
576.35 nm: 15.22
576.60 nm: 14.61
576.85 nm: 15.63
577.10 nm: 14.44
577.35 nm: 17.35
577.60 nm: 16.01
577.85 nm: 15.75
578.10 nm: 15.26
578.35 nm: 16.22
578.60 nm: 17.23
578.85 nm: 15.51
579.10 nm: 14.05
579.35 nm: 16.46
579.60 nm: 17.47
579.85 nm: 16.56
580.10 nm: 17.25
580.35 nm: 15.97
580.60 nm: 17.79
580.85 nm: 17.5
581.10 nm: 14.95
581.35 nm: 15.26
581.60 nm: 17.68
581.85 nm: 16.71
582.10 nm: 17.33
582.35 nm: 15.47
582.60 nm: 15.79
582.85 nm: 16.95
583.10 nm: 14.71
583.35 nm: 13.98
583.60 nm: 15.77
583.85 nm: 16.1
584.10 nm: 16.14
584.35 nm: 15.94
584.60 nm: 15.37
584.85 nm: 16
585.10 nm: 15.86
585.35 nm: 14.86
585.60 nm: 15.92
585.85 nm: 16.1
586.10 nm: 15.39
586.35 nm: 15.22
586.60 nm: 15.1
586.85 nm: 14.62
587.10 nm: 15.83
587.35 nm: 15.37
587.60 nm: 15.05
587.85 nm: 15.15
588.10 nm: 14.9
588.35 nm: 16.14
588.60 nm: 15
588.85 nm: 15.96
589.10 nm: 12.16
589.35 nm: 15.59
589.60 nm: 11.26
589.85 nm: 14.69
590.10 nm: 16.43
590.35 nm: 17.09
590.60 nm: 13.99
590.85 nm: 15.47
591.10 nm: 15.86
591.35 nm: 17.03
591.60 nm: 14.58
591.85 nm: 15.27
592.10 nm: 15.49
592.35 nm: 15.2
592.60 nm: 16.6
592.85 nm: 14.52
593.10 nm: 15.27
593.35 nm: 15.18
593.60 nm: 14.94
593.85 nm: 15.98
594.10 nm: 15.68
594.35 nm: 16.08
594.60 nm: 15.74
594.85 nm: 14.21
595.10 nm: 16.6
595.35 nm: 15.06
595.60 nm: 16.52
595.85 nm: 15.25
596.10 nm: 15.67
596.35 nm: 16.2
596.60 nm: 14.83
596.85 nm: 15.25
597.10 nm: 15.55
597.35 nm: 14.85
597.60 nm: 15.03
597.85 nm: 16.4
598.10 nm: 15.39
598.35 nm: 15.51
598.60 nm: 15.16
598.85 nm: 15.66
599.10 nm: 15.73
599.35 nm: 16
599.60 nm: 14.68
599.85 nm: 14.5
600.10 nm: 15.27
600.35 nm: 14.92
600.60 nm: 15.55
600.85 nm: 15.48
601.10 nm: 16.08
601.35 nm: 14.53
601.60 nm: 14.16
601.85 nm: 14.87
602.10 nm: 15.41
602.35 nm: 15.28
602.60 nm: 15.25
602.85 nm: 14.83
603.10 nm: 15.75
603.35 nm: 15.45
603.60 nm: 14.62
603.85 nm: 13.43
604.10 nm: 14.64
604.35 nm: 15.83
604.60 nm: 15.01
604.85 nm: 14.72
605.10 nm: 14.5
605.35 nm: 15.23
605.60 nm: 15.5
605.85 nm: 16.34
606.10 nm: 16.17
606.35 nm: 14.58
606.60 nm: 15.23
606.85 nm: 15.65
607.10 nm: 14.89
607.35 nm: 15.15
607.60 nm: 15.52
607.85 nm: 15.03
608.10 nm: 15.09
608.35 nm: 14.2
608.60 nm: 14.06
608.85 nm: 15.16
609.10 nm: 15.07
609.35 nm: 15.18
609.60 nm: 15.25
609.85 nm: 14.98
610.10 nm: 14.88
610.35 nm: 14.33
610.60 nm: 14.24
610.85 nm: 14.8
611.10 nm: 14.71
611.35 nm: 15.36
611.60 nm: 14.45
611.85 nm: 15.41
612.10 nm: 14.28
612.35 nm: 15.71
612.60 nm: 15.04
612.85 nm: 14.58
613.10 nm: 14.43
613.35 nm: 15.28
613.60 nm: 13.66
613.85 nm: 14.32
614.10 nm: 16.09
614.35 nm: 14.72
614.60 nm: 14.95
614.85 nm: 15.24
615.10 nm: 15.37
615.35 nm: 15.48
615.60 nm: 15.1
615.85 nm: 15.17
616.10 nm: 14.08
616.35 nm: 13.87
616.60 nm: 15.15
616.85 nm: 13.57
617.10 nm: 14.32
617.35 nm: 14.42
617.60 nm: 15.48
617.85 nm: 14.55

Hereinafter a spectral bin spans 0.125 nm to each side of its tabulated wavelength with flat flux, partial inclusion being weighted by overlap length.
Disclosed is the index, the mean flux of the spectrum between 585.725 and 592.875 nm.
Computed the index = 15.2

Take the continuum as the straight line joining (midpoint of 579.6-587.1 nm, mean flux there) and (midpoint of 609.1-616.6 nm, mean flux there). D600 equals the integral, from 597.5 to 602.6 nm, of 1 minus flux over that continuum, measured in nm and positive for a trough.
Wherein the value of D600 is 0.02 nm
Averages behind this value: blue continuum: 16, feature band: 15.3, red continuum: 14.9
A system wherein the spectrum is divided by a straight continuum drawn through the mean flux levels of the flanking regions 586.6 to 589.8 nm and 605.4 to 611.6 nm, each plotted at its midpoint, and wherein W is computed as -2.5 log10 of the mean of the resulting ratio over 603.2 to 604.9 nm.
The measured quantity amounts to 0.01 mag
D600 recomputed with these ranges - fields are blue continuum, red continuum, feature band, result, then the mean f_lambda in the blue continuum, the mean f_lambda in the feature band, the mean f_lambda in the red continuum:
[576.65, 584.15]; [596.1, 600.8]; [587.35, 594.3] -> 0.20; 16.1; 15.2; 15.4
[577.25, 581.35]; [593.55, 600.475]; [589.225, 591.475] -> 0.07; 16.3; 15.3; 15.5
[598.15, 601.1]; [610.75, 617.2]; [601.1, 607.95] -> 0.02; 15.3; 15.1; 14.8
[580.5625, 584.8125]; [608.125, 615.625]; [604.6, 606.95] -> -0.03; 16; 15.3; 14.9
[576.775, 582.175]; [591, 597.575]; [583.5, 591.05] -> 0.28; 16.3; 15.3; 15.5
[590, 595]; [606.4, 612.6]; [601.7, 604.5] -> 0.03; 15.5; 15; 14.9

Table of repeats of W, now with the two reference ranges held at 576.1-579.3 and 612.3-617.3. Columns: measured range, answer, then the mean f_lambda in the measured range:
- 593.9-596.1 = -0.03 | 15.7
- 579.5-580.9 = -0.10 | 17.1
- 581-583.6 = -0.03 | 15.9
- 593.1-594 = -0.01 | 15.4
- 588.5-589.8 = 0.10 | 14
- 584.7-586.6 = -0.01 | 15.6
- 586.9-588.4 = 0.00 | 15.3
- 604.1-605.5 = 0.00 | 15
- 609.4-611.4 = 0.01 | 14.8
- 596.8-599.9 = -0.02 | 15.4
